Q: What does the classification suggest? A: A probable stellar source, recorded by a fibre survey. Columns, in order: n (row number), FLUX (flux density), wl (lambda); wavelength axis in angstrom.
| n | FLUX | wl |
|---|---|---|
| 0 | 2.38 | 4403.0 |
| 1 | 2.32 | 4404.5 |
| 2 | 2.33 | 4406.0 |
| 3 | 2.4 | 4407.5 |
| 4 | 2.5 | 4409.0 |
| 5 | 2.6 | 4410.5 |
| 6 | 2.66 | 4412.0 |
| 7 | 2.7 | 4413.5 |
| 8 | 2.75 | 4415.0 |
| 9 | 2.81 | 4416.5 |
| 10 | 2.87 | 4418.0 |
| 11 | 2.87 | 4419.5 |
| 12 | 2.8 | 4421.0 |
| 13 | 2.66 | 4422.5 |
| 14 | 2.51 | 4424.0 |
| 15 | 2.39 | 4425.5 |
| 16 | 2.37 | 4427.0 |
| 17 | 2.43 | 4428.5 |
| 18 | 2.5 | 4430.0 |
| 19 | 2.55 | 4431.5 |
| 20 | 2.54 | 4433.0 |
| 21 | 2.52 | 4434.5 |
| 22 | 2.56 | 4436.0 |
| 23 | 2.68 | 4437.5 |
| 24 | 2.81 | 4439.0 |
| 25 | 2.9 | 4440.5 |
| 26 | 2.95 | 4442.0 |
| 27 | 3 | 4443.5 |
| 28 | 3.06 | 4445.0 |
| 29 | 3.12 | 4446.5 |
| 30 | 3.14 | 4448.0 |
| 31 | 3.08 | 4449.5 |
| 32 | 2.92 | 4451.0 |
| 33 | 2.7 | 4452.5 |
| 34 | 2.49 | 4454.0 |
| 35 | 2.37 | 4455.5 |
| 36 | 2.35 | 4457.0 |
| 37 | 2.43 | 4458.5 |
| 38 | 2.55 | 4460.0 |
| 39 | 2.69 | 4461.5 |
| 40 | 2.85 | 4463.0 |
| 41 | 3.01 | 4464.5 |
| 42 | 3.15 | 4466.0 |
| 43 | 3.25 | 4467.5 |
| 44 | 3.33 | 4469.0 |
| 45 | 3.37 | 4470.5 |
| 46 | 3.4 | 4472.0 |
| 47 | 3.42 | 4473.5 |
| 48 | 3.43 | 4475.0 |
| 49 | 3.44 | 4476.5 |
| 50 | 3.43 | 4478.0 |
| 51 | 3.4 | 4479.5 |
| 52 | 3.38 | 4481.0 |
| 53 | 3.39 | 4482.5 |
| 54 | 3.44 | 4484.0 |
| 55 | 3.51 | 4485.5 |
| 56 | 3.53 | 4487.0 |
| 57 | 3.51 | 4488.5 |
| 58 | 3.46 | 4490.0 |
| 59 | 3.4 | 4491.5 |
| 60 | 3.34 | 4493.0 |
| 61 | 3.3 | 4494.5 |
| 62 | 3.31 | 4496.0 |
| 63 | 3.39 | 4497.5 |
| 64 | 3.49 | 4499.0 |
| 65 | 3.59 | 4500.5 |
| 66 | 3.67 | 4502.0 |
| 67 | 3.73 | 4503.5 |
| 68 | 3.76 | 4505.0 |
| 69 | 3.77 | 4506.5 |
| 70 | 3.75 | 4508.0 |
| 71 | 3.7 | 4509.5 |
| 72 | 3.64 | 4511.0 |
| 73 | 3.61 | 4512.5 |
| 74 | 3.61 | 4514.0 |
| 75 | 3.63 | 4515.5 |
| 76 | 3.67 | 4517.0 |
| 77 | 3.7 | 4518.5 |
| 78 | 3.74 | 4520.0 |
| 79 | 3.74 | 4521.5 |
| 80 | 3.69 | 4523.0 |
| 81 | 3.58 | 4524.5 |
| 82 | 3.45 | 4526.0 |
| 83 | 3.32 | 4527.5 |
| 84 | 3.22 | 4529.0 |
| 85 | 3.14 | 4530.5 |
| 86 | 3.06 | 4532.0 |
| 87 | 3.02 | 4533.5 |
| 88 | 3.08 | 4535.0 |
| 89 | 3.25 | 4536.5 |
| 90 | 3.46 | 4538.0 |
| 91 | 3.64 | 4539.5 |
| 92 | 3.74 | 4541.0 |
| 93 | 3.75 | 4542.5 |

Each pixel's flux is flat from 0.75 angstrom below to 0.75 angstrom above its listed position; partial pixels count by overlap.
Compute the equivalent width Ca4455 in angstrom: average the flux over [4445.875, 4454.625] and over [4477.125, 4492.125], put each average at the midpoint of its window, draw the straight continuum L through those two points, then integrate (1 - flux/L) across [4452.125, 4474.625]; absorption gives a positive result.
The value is 1.6 angstrom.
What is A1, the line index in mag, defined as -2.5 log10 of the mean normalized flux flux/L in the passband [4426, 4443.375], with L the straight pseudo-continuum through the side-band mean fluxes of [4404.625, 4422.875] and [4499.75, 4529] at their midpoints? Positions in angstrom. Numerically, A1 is 0.09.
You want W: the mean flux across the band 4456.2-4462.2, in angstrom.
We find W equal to 2.5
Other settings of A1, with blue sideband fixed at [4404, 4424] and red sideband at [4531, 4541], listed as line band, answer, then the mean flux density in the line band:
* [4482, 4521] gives -0.151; 3.57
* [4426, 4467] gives 0.030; 2.73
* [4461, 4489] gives -0.122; 3.32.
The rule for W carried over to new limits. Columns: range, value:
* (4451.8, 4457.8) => 2.48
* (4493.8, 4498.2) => 3.33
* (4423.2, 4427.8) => 2.43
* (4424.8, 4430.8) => 2.42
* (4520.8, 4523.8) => 3.71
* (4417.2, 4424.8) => 2.74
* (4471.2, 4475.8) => 3.42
